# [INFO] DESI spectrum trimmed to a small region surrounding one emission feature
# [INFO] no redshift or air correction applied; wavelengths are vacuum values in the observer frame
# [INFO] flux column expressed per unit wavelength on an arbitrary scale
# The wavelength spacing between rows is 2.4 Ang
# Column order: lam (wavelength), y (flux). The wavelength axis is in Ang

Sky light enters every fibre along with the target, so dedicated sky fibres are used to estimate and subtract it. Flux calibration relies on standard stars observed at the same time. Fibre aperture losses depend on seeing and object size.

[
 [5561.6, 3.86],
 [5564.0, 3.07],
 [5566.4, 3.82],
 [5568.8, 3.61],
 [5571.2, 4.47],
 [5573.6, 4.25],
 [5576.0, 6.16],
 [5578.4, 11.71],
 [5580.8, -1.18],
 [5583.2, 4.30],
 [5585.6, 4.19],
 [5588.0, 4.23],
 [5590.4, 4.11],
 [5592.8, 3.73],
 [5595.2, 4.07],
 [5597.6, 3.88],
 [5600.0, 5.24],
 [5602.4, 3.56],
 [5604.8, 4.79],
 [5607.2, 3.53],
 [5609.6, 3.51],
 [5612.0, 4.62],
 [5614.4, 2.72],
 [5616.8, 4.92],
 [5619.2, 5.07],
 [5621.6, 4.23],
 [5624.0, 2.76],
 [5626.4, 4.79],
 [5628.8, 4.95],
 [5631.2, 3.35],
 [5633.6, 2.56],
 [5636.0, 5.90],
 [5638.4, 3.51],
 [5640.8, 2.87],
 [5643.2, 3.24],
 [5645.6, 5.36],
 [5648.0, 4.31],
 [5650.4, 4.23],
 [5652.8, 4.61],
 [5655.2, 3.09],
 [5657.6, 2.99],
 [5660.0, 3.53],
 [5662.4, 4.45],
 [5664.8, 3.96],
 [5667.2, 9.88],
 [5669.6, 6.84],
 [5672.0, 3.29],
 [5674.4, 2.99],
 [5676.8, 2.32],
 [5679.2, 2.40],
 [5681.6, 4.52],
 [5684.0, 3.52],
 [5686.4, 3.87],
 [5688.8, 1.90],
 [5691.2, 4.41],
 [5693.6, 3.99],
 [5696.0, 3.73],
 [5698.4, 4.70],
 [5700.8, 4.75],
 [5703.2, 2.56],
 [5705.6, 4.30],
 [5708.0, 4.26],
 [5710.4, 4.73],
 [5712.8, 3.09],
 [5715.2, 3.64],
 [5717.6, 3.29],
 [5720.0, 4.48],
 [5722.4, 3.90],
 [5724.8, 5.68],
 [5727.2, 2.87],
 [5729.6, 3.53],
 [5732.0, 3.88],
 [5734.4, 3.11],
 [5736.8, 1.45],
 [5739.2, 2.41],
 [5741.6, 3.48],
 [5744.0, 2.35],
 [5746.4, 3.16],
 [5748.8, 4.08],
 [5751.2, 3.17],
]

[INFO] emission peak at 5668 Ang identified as H-beta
